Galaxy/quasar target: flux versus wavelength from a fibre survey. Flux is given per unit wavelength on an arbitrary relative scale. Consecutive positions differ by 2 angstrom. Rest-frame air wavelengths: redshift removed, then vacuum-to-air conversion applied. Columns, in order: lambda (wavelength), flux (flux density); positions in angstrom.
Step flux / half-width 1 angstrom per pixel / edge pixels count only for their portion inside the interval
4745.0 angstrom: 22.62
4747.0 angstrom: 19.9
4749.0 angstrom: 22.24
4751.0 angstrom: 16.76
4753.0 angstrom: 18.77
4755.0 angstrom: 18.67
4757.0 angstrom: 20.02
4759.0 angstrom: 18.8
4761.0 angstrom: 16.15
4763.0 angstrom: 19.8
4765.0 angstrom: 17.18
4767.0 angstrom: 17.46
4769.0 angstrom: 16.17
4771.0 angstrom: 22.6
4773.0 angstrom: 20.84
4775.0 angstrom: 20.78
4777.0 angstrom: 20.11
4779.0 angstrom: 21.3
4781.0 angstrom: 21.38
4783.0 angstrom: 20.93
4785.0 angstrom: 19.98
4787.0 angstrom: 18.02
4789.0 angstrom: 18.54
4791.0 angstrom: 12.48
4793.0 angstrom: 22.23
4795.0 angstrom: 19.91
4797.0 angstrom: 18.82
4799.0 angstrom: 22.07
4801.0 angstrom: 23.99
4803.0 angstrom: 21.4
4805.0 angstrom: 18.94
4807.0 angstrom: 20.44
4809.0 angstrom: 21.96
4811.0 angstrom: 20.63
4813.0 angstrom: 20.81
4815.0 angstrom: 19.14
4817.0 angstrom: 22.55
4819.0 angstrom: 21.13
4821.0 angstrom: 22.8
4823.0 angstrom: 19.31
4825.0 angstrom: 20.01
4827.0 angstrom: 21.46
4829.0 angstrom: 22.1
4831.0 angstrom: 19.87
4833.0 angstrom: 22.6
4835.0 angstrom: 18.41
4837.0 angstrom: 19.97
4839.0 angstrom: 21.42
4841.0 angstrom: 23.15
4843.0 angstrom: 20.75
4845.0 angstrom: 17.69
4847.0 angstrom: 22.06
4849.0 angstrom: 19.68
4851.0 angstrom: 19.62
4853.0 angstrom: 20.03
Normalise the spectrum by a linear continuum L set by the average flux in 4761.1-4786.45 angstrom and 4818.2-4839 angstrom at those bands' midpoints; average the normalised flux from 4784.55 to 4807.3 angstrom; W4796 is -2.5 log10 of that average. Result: 0.024 mag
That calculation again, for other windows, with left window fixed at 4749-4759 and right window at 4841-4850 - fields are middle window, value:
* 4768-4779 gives -0.05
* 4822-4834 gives -0.04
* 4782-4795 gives 0.04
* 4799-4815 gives -0.07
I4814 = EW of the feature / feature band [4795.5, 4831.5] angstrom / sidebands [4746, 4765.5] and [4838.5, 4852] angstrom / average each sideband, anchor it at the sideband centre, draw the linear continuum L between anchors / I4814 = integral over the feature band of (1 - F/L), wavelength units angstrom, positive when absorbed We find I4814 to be -1.78 angstrom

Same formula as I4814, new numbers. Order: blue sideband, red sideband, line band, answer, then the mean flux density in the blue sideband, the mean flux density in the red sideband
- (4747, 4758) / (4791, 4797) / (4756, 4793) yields 0.4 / 19.3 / 19.3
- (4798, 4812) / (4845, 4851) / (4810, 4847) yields -0.2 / 21.3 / 20.1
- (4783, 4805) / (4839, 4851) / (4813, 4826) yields -0.4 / 19.8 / 20.6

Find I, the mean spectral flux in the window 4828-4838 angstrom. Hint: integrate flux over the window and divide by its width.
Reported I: 20.6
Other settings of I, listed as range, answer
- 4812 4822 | 21.3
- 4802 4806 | 20.2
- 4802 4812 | 20.7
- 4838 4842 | 22.3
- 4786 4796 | 18.2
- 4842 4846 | 19.2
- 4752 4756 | 18.7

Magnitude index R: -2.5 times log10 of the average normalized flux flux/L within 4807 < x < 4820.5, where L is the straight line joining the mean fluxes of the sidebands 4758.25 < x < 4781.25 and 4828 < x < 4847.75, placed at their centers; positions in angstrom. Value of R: -0.04 mag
